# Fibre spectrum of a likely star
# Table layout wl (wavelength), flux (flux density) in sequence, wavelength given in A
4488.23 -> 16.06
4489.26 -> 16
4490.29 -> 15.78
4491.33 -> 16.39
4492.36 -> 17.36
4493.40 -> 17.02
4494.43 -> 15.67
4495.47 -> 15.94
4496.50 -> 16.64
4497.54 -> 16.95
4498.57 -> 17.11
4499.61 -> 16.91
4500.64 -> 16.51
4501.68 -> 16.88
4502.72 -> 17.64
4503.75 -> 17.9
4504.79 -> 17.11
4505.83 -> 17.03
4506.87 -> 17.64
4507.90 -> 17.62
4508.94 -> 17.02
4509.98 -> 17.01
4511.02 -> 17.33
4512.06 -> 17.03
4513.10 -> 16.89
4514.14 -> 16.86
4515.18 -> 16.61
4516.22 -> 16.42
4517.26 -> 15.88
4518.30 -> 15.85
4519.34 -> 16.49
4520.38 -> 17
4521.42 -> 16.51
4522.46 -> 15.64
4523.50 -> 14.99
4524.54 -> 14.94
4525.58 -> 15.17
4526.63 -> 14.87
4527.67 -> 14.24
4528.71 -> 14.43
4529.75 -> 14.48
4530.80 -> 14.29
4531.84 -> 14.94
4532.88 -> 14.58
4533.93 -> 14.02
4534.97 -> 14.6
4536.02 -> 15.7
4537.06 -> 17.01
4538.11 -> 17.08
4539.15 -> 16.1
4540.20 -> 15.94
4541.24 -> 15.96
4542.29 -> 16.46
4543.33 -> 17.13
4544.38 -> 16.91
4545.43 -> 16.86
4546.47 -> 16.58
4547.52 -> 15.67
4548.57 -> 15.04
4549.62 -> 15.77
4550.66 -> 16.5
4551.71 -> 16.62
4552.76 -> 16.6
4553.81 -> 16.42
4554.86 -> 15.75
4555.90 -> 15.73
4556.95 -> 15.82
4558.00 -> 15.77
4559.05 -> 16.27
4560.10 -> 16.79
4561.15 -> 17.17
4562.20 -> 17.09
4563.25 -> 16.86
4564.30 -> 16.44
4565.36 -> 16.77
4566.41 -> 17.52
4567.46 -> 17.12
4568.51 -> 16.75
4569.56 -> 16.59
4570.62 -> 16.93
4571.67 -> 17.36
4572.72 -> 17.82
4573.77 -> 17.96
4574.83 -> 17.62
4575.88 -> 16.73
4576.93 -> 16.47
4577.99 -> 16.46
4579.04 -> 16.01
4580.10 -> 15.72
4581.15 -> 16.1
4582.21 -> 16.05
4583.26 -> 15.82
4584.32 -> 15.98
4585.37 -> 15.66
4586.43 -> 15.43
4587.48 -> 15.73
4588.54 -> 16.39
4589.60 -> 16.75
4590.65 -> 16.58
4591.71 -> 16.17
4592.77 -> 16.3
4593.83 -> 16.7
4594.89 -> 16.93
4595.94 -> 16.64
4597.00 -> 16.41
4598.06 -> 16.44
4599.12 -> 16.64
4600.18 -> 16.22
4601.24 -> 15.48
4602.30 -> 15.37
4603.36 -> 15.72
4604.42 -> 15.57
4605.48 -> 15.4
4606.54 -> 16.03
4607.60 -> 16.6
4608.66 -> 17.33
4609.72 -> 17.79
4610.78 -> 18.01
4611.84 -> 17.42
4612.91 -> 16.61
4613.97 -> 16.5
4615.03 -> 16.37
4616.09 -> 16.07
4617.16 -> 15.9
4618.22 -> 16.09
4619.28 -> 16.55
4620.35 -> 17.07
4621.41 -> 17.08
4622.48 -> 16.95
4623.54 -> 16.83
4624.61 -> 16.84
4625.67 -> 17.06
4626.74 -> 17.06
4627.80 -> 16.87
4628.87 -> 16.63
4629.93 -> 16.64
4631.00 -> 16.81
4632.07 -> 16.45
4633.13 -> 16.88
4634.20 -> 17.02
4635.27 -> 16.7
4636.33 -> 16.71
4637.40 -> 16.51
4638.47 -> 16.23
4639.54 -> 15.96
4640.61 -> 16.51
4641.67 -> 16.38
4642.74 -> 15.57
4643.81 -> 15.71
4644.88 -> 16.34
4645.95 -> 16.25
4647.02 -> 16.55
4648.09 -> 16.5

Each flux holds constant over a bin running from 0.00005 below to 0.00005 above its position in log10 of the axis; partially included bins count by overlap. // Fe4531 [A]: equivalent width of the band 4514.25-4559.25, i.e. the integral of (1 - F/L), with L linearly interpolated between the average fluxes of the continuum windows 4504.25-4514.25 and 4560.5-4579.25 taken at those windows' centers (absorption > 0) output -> 3.3 A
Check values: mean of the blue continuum 17.2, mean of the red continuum 17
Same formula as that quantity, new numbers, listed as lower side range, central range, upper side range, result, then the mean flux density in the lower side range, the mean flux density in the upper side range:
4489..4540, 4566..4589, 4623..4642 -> -0.1 A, 16.2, 16.7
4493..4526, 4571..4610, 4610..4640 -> 0.7 A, 16.6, 16.7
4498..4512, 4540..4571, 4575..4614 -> 0.5 A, 17.2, 16.3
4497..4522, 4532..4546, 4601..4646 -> 0.7 A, 16.9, 16.5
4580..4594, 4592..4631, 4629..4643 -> -0.6 A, 16.1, 16.5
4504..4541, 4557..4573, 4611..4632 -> -0.5 A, 16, 16.7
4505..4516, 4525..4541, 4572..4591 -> 1.6 A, 17.1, 16.4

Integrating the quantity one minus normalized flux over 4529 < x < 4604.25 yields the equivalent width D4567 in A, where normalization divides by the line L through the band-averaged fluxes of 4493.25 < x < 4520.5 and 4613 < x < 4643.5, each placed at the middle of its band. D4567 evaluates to 2.1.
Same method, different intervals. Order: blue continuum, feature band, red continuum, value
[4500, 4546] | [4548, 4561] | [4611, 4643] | 0.15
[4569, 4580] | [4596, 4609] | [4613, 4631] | 0.52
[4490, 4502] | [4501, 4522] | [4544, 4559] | -0.58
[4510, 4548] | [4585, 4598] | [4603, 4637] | 0.09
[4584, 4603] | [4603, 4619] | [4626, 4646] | -0.17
